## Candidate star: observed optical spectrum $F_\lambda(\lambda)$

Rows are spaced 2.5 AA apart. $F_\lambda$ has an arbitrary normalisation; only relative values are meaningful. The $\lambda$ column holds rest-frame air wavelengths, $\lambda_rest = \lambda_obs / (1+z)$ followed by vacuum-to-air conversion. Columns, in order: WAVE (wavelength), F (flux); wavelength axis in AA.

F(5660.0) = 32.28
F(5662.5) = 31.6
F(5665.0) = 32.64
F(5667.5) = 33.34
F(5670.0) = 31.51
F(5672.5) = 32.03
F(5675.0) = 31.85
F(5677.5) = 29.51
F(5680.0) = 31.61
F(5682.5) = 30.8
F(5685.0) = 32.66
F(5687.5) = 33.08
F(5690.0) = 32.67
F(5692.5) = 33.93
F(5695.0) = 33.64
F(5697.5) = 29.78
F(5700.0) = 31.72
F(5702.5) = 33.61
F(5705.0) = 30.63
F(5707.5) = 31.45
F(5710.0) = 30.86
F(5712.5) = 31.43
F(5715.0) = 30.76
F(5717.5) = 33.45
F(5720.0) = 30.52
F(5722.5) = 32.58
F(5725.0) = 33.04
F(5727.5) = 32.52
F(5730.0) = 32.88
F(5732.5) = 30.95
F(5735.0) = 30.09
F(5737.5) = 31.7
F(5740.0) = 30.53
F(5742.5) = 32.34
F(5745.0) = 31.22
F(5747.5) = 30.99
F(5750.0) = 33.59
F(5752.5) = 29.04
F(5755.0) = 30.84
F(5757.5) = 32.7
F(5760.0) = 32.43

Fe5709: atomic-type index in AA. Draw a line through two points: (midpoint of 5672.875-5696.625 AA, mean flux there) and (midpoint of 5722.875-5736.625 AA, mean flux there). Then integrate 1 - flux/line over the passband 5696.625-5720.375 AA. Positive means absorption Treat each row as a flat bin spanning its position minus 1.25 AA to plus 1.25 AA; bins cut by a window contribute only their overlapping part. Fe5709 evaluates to 0.4 AA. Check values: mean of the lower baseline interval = 32.2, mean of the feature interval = 31.5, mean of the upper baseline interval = 31.9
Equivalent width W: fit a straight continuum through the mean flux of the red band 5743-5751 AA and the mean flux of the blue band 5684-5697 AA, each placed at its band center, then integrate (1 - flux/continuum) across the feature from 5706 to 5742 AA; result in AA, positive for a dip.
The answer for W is 0.8 AA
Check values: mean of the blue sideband 33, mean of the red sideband 31.9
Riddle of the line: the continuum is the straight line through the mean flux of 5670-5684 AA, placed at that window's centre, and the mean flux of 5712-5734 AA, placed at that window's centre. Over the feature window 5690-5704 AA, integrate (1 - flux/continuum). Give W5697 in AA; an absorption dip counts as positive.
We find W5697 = -0.4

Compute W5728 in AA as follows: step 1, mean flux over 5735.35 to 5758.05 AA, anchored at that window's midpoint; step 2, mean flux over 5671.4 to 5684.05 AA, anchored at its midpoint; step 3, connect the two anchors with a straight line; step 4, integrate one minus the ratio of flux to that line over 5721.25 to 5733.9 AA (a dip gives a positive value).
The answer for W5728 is -0.4 AA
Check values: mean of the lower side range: 31.2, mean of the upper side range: 31.3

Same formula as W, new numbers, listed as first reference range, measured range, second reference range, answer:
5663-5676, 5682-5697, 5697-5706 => -0.4 AA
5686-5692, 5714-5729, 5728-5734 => 0.0 AA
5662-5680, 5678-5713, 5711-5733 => -0.1 AA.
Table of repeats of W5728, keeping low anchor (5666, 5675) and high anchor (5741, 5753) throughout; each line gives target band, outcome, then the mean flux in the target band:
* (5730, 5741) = 0.2 AA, 31.1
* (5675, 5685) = 0.3 AA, 31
